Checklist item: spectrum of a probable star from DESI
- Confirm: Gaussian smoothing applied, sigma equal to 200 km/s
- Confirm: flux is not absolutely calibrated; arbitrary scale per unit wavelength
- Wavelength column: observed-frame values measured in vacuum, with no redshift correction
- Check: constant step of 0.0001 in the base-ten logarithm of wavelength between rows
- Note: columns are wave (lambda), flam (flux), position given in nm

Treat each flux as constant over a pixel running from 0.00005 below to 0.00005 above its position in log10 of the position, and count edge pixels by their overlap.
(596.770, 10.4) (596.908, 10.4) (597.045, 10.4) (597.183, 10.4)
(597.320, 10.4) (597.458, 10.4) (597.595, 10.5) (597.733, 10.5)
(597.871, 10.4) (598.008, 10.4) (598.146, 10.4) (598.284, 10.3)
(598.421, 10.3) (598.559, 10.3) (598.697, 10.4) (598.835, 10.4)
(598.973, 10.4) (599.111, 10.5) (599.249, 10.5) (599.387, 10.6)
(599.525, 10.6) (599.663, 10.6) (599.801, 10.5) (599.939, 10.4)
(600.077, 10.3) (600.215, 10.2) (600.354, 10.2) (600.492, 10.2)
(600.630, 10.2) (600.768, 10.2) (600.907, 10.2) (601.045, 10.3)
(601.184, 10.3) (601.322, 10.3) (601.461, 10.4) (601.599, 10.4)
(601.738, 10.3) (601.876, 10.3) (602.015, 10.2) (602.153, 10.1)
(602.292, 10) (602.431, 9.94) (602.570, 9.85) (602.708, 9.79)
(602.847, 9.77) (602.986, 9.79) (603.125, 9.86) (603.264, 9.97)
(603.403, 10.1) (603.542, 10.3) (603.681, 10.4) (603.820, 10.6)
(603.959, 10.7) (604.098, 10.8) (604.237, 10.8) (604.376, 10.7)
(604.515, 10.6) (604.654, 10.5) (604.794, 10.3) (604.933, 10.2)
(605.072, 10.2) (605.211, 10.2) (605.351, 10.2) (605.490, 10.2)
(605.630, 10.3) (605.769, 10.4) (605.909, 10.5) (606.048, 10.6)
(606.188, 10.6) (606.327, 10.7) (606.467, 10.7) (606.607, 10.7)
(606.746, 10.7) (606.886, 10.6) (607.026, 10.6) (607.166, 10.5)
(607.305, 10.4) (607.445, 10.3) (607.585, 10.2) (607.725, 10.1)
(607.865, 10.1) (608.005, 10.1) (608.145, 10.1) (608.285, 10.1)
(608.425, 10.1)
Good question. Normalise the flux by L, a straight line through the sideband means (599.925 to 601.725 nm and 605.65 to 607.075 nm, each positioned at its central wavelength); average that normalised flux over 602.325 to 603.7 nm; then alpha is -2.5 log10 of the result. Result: 0.05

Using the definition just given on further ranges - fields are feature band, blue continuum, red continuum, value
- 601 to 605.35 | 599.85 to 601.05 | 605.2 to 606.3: 0.007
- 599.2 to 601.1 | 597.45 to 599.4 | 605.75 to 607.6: 0.009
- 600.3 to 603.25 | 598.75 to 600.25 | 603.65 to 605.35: 0.037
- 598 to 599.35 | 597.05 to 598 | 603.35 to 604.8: 0.006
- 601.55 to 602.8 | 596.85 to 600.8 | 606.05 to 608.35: 0.033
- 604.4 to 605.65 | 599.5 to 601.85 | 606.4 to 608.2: 0.006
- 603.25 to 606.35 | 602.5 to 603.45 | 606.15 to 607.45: -0.023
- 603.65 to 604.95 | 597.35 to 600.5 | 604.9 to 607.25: -0.013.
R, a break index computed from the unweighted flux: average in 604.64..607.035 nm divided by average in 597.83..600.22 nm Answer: 1.0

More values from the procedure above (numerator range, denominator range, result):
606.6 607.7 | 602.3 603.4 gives 1.06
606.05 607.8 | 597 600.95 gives 1.01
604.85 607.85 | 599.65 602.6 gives 1.02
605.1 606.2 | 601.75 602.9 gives 1.03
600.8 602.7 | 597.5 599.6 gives 0.98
